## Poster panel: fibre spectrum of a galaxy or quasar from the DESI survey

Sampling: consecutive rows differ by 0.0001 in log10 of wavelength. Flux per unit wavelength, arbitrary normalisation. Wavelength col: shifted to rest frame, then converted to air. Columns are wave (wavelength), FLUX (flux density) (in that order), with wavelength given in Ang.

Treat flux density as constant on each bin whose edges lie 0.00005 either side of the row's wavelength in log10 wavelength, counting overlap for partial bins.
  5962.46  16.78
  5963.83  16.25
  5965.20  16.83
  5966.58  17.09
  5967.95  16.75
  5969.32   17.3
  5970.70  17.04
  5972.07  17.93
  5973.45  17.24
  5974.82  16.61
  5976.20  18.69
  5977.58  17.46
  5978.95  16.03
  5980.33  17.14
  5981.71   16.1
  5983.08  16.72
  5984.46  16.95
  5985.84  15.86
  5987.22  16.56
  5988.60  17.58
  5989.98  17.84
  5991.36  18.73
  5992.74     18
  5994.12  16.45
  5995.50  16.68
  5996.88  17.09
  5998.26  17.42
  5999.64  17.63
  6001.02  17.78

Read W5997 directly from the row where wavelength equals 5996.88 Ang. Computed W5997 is 17.09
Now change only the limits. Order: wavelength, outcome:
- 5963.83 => 16.25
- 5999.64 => 17.63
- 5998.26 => 17.42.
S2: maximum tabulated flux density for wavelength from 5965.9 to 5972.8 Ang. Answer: 17.93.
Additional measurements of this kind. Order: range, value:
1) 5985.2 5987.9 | 16.56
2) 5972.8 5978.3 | 18.69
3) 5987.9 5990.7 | 17.84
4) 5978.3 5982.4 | 17.14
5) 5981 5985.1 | 16.95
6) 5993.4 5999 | 17.42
